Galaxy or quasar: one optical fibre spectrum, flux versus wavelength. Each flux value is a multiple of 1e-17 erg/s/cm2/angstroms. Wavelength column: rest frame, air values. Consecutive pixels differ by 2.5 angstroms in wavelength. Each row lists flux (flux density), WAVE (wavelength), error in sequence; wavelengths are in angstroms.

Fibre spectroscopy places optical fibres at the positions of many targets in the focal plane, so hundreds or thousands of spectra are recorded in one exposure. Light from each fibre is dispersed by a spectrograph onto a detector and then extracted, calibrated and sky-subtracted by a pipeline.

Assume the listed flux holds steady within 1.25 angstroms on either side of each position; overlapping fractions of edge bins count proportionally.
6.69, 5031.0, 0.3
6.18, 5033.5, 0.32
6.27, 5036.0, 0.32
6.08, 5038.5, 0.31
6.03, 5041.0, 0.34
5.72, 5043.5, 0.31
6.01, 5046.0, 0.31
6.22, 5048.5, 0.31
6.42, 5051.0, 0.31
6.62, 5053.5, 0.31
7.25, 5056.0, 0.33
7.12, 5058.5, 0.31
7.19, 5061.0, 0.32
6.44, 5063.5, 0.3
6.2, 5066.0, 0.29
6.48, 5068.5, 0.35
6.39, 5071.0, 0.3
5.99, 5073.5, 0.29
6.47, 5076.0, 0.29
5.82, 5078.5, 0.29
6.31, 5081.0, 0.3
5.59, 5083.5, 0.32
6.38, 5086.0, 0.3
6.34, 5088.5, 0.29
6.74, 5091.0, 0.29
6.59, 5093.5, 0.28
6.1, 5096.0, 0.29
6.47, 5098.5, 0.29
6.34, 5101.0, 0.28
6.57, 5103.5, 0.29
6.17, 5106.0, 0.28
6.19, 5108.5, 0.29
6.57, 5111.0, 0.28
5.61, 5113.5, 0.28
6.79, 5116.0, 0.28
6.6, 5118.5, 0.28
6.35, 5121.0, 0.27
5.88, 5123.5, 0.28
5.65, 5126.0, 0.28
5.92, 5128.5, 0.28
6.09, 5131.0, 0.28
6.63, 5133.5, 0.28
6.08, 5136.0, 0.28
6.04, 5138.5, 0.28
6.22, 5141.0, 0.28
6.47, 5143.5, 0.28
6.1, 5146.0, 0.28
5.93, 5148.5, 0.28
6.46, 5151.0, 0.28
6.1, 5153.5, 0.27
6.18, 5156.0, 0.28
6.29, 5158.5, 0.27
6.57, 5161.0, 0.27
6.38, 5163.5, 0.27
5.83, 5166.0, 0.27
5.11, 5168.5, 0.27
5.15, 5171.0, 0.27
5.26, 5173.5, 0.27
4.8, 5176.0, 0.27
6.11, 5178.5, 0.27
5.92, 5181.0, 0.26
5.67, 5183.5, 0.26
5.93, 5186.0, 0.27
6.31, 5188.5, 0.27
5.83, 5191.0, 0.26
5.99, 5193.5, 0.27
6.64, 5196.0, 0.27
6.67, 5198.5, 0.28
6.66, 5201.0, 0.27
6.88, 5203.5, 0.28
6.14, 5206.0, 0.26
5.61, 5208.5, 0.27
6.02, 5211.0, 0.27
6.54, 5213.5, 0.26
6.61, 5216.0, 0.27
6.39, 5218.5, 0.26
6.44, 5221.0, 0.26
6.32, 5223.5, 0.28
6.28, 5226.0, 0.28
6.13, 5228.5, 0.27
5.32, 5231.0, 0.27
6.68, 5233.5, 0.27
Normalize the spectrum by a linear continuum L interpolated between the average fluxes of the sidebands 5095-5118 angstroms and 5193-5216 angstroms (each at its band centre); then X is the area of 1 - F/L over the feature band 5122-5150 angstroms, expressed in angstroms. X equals 1.07 angstroms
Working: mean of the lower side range 6.32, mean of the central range 6.1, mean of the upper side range 6.38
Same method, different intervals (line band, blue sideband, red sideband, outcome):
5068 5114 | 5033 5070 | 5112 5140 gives 0.0 angstroms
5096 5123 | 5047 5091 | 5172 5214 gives -0.2 angstroms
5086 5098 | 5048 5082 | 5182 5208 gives 0.0 angstroms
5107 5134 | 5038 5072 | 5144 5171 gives 0.0 angstroms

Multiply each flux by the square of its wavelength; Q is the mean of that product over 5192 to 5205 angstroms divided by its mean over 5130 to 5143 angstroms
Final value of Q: 1.08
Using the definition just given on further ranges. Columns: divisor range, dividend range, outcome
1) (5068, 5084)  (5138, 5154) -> 1.03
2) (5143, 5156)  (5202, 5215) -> 1.03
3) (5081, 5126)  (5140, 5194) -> 0.97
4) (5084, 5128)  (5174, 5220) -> 1.01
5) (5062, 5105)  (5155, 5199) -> 0.97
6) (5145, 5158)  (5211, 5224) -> 1.07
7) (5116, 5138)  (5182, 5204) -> 1.04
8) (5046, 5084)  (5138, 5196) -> 0.96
